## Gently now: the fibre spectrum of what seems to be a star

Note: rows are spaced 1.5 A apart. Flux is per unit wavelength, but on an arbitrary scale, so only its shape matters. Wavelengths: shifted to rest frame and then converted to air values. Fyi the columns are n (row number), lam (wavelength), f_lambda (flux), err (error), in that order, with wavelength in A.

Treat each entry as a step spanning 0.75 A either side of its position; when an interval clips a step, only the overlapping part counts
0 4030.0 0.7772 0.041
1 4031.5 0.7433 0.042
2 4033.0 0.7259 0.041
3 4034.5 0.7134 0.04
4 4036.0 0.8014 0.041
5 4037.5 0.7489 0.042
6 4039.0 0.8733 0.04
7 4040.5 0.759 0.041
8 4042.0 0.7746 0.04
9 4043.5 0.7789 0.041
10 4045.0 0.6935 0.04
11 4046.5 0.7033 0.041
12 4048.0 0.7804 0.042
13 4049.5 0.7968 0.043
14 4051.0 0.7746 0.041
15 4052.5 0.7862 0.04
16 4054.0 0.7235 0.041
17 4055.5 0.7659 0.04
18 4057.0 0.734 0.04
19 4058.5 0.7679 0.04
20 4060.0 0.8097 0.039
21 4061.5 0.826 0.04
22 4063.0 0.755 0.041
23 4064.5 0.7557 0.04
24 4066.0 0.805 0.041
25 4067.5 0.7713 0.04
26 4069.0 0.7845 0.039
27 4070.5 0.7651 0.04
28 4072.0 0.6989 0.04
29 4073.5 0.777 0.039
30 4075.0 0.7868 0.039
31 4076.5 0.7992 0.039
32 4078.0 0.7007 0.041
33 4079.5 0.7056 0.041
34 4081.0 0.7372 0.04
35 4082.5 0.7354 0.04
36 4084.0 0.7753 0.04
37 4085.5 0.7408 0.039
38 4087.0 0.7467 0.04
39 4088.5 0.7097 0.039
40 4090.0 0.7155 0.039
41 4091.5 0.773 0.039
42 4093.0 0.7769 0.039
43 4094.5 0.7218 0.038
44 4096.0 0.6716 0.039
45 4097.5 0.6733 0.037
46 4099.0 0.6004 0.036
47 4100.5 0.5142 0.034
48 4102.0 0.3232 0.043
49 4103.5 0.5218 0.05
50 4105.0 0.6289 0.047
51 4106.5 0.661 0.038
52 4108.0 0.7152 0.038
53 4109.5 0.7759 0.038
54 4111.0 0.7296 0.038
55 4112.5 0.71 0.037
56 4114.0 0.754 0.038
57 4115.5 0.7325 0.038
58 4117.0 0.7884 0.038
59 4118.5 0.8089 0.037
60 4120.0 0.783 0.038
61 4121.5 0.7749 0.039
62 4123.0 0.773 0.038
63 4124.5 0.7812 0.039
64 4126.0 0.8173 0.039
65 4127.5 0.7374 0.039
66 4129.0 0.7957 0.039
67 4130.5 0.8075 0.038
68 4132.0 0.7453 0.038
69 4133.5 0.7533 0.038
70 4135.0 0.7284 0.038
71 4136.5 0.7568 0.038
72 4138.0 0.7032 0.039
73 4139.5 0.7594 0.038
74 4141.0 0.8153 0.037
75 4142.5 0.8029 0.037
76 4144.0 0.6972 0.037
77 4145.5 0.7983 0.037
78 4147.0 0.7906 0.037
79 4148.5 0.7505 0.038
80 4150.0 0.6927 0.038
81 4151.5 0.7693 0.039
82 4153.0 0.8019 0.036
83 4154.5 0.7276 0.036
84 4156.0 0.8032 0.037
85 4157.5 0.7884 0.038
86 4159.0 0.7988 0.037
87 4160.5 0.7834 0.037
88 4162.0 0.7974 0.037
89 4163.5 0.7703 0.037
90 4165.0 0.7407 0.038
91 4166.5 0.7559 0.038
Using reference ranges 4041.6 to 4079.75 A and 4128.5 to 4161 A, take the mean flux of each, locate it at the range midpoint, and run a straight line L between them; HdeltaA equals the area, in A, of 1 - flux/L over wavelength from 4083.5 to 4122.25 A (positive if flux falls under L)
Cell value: 3.45 A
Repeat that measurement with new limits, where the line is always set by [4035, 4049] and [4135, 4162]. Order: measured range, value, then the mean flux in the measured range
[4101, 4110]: 2.00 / 0.597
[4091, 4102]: 1.69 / 0.65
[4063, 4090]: 0.55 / 0.752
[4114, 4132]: -0.28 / 0.779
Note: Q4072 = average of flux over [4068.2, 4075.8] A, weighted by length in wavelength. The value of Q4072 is 0.763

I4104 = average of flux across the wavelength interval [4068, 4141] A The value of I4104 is 0.726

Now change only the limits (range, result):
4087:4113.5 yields 0.663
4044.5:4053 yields 0.757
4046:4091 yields 0.758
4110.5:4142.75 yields 0.766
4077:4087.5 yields 0.736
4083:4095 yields 0.745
